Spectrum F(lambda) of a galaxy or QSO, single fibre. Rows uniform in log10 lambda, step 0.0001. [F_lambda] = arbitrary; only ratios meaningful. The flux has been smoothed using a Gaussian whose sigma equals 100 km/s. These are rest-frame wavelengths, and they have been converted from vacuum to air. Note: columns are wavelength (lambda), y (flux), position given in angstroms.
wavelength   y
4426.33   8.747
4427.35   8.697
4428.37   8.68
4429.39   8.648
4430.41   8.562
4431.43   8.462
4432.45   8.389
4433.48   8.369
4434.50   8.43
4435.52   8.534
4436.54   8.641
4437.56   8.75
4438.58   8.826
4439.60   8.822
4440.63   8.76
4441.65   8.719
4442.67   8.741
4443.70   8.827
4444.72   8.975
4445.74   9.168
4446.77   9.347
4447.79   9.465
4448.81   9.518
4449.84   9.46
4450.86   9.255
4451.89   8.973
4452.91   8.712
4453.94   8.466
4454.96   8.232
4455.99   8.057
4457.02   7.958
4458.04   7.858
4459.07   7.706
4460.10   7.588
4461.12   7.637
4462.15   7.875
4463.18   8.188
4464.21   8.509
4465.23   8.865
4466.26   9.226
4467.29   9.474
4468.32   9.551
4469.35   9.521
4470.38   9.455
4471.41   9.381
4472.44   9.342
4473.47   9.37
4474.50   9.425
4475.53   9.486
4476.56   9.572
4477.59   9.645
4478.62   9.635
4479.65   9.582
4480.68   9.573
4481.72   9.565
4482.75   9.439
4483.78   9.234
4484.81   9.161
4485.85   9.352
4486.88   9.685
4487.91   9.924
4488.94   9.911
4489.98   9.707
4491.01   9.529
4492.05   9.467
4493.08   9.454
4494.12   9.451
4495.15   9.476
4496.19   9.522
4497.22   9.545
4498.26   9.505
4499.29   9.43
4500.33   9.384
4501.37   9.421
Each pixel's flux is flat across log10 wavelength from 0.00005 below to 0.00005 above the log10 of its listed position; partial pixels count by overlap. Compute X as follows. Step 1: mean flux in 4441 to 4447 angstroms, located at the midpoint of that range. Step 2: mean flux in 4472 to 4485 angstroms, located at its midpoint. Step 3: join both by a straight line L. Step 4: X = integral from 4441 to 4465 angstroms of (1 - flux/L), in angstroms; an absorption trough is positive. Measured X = 1.3 angstroms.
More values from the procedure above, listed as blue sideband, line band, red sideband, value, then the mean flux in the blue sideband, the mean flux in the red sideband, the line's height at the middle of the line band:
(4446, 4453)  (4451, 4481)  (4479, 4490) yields 1.8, 9.28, 9.55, 9.41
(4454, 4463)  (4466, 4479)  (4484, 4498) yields -1.3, 7.91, 9.54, 8.61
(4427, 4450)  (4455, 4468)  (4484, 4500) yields 1.2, 8.81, 9.53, 9.12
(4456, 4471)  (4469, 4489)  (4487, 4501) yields -1.0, 8.52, 9.56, 9.05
